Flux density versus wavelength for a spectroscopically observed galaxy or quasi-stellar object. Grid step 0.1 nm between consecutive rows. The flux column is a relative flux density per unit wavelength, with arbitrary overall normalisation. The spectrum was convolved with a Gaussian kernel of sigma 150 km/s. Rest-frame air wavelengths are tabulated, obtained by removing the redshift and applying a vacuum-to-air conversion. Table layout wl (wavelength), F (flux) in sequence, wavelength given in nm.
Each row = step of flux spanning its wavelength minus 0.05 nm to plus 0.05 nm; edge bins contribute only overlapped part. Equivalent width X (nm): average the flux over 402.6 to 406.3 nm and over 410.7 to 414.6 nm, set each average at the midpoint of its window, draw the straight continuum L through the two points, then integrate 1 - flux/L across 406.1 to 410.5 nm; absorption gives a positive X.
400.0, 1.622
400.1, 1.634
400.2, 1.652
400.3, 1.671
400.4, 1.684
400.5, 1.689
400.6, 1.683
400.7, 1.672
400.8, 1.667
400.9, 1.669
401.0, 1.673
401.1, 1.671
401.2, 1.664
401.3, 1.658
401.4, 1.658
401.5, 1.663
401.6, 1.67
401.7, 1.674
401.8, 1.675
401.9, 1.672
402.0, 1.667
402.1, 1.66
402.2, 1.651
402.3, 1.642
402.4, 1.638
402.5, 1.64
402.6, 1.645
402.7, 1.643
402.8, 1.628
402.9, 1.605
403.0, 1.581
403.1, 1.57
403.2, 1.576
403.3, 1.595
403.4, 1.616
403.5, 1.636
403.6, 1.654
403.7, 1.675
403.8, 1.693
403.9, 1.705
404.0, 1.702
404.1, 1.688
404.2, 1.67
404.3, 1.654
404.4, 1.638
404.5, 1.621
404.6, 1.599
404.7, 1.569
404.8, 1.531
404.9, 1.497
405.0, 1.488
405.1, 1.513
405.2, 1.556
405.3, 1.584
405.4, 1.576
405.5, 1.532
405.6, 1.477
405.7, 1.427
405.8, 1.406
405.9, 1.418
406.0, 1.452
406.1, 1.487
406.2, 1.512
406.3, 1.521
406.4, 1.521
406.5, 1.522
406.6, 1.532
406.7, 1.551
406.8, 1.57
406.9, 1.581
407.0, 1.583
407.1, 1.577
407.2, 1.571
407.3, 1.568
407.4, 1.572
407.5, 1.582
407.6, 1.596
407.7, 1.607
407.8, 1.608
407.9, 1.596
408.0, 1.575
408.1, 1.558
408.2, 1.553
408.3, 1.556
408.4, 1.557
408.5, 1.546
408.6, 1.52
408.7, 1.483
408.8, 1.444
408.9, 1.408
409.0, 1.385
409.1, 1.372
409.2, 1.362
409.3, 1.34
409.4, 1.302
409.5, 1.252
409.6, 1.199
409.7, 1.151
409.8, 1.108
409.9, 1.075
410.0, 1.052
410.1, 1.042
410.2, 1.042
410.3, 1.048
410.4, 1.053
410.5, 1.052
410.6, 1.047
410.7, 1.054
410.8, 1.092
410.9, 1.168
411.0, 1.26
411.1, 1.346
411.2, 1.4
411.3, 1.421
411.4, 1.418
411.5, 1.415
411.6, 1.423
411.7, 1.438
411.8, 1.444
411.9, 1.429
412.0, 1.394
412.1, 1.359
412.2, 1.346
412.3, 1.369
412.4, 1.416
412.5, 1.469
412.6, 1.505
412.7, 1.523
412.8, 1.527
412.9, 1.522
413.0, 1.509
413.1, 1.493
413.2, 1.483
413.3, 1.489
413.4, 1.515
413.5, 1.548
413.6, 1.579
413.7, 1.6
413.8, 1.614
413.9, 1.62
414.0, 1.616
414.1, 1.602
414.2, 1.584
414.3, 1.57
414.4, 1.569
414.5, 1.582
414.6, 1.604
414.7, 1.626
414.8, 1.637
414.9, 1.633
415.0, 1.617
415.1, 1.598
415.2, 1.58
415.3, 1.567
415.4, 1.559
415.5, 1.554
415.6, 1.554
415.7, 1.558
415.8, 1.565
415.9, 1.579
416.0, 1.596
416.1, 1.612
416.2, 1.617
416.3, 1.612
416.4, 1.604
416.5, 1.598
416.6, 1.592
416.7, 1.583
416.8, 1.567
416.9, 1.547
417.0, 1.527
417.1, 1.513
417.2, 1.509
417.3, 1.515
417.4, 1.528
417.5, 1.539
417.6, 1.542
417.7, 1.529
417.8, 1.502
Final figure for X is 0.31 nm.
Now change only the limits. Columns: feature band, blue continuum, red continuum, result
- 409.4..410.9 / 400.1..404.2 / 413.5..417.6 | 0.47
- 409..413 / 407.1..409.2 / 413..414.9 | 0.67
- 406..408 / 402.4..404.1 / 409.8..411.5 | -0.23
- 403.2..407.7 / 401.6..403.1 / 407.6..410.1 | -0.13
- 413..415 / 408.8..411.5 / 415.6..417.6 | -0.21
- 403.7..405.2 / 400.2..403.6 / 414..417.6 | 0.02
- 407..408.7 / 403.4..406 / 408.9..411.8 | -0.23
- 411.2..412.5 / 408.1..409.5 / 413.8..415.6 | 0.10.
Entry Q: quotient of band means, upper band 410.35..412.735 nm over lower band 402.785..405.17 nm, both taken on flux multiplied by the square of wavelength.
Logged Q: 0.85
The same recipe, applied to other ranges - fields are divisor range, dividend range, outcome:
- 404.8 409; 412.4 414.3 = 1.04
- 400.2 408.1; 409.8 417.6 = 0.95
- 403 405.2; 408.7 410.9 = 0.76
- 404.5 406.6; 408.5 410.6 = 0.83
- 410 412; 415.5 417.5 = 1.30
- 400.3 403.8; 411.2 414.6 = 0.96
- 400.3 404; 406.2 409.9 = 0.92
